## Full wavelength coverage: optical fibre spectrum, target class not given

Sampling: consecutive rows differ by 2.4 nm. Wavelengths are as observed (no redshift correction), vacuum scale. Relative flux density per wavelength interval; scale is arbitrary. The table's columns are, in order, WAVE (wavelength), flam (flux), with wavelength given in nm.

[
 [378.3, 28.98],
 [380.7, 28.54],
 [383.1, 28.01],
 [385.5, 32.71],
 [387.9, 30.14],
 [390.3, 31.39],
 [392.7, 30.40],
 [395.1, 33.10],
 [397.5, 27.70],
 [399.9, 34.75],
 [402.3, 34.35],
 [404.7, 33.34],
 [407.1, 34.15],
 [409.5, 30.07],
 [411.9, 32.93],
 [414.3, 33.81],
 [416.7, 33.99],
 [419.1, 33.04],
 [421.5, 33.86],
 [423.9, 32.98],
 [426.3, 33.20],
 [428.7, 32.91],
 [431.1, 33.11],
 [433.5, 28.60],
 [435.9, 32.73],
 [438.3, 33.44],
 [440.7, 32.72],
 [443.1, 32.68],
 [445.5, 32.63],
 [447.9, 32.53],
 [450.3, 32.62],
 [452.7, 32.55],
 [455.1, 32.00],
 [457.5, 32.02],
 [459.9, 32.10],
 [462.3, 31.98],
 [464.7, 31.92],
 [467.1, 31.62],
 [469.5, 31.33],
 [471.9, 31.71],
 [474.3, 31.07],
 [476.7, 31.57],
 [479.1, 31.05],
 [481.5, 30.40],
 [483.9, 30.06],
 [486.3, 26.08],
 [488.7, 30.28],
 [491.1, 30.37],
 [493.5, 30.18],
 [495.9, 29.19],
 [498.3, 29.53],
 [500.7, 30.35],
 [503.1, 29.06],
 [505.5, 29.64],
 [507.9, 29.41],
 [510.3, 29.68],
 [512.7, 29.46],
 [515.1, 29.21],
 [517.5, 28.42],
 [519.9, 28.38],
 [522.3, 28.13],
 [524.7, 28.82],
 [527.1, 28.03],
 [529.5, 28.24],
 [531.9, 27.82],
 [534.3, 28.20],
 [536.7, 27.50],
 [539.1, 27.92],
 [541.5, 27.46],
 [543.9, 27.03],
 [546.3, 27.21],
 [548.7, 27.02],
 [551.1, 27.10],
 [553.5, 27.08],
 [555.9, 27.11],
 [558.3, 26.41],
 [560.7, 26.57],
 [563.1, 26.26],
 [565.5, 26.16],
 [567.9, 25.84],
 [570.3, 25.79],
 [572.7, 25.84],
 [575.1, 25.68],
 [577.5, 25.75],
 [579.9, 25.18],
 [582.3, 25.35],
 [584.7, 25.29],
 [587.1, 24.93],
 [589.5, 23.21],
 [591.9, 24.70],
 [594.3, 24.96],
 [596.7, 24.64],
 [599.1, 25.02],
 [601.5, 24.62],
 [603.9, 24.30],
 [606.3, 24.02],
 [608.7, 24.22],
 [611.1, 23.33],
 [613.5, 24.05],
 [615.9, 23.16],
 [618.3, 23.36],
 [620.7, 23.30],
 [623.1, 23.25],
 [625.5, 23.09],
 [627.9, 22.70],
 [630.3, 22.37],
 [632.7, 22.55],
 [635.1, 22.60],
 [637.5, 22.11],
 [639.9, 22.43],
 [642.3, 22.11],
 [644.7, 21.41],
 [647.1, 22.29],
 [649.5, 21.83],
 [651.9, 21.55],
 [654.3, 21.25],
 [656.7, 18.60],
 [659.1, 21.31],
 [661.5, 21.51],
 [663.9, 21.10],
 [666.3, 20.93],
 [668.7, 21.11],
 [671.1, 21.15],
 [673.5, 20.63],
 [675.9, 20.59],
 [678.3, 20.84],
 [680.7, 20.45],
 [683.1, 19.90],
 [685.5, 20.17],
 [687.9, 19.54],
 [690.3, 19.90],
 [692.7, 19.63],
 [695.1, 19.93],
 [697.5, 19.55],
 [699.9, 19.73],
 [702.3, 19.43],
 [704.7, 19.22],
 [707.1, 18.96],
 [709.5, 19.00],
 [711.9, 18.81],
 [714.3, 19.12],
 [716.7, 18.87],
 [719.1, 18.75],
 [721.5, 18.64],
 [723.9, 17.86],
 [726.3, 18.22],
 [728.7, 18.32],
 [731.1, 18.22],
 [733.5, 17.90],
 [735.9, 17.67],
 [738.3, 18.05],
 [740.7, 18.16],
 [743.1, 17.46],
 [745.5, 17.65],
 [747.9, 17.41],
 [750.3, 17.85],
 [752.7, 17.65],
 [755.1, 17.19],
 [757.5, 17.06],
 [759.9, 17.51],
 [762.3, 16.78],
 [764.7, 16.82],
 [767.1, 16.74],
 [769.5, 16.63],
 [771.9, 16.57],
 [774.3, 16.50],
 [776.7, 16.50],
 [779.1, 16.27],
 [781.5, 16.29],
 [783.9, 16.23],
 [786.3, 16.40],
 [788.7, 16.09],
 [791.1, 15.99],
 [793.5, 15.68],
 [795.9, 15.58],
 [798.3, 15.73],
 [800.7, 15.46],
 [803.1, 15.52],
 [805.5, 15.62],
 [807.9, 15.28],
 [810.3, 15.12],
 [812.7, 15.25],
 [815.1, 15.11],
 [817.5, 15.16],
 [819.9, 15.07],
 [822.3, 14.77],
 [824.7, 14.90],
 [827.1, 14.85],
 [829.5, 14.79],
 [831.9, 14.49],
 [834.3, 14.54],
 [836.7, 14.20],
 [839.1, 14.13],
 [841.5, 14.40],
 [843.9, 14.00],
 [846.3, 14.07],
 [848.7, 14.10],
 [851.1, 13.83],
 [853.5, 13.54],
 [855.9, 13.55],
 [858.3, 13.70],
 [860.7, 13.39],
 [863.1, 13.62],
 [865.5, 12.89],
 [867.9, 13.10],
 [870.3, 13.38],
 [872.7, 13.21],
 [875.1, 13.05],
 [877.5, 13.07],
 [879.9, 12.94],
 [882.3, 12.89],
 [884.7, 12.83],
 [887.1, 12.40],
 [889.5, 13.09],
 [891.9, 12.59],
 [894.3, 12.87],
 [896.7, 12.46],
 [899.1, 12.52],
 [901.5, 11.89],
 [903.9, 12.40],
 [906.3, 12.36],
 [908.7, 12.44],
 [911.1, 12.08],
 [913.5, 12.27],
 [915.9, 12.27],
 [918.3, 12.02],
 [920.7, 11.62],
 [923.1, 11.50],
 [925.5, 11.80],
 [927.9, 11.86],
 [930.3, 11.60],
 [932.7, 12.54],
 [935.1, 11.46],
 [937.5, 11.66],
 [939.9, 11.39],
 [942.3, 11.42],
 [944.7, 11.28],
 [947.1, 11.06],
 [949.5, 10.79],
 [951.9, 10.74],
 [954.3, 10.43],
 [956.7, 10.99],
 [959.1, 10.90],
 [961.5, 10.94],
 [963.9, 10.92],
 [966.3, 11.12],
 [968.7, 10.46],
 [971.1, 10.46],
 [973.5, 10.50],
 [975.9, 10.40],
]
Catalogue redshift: 0.000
